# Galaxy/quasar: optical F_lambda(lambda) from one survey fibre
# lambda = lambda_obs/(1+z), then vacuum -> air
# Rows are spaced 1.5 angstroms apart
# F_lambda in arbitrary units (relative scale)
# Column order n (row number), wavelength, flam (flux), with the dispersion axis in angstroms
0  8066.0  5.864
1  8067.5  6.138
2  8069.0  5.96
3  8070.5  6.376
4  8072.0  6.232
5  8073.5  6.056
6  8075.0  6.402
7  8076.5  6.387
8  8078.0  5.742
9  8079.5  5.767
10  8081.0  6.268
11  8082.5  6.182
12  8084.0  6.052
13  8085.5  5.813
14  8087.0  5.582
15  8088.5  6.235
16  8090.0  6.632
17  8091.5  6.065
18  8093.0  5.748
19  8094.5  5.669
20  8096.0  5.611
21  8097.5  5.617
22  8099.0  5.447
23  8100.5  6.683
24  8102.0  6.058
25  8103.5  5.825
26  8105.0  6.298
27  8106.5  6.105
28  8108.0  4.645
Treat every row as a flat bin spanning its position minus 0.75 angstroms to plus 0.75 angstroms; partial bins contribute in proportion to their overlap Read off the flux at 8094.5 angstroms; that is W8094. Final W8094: 5.669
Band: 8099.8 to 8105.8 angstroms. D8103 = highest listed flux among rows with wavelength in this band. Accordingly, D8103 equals 6.683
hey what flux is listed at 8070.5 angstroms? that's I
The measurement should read 6.376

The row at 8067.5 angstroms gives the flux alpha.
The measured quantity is 6.138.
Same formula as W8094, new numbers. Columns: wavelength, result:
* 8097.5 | 5.617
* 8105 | 6.298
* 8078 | 5.742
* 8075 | 6.402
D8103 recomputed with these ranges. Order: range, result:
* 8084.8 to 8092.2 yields 6.632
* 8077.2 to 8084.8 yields 6.268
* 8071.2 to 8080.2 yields 6.402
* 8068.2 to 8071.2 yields 6.376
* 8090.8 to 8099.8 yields 6.065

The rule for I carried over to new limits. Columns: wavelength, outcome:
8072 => 6.232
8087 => 5.582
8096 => 5.611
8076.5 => 6.387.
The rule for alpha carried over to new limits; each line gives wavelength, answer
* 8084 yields 6.052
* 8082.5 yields 6.182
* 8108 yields 4.645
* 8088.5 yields 6.235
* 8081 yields 6.268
